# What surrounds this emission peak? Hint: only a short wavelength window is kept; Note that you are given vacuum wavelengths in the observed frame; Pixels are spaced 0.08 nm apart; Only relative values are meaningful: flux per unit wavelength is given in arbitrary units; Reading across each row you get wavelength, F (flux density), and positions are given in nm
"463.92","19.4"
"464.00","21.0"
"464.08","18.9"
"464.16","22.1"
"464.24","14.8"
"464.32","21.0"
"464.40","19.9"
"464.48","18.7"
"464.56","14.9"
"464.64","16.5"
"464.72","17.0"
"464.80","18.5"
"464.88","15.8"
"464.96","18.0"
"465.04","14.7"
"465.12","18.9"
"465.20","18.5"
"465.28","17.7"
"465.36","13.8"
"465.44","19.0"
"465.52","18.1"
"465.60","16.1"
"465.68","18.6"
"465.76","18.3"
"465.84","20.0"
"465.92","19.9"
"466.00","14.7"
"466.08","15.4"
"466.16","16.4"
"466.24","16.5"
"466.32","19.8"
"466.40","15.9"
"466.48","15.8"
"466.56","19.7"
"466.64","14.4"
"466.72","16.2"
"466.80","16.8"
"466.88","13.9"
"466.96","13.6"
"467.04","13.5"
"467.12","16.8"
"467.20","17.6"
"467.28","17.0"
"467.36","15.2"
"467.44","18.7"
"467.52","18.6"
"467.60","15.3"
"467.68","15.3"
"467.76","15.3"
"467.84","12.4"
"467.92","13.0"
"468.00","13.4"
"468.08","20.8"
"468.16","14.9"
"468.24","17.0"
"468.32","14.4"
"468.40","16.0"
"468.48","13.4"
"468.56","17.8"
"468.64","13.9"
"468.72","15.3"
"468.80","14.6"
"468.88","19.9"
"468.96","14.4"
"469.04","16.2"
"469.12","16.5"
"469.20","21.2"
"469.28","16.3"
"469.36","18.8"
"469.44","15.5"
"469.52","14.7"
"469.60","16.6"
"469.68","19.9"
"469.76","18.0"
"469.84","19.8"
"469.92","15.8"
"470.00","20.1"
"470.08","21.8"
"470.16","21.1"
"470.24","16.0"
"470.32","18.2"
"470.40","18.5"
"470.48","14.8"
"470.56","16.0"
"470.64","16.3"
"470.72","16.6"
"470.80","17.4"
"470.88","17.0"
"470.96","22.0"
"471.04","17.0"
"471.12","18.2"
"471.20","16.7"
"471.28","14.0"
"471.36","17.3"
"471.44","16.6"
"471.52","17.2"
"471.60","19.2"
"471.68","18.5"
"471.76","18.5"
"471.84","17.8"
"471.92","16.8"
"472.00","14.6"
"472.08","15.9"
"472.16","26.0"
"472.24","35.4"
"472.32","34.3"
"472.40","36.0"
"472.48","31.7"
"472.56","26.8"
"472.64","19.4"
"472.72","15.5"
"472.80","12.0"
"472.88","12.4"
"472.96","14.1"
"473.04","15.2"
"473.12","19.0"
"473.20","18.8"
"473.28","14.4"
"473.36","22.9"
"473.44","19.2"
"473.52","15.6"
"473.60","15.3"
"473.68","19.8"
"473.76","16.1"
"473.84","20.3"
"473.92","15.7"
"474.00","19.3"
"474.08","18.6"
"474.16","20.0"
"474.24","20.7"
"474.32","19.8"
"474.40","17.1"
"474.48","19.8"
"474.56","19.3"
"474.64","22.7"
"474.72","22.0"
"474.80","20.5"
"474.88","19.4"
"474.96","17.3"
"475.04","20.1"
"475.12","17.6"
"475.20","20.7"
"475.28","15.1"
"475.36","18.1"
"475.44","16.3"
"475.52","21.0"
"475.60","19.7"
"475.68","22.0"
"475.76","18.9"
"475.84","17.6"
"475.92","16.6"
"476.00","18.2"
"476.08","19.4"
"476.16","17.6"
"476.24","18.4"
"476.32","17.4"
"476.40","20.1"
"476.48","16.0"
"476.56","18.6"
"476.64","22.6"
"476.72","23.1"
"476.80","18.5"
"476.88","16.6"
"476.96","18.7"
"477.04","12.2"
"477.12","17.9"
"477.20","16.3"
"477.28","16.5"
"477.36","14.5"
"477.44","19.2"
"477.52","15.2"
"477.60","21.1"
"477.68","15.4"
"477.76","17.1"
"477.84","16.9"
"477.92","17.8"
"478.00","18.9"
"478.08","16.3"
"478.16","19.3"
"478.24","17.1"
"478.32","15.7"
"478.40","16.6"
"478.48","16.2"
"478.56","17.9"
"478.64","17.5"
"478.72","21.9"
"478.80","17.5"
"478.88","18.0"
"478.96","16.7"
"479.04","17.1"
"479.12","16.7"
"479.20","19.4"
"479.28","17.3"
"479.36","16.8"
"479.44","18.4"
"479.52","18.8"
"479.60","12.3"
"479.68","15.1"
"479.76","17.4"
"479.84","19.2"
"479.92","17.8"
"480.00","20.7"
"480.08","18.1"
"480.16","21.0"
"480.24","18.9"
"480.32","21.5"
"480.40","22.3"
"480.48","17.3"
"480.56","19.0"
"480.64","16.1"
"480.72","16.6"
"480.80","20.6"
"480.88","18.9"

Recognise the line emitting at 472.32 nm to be H-gamma 4340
